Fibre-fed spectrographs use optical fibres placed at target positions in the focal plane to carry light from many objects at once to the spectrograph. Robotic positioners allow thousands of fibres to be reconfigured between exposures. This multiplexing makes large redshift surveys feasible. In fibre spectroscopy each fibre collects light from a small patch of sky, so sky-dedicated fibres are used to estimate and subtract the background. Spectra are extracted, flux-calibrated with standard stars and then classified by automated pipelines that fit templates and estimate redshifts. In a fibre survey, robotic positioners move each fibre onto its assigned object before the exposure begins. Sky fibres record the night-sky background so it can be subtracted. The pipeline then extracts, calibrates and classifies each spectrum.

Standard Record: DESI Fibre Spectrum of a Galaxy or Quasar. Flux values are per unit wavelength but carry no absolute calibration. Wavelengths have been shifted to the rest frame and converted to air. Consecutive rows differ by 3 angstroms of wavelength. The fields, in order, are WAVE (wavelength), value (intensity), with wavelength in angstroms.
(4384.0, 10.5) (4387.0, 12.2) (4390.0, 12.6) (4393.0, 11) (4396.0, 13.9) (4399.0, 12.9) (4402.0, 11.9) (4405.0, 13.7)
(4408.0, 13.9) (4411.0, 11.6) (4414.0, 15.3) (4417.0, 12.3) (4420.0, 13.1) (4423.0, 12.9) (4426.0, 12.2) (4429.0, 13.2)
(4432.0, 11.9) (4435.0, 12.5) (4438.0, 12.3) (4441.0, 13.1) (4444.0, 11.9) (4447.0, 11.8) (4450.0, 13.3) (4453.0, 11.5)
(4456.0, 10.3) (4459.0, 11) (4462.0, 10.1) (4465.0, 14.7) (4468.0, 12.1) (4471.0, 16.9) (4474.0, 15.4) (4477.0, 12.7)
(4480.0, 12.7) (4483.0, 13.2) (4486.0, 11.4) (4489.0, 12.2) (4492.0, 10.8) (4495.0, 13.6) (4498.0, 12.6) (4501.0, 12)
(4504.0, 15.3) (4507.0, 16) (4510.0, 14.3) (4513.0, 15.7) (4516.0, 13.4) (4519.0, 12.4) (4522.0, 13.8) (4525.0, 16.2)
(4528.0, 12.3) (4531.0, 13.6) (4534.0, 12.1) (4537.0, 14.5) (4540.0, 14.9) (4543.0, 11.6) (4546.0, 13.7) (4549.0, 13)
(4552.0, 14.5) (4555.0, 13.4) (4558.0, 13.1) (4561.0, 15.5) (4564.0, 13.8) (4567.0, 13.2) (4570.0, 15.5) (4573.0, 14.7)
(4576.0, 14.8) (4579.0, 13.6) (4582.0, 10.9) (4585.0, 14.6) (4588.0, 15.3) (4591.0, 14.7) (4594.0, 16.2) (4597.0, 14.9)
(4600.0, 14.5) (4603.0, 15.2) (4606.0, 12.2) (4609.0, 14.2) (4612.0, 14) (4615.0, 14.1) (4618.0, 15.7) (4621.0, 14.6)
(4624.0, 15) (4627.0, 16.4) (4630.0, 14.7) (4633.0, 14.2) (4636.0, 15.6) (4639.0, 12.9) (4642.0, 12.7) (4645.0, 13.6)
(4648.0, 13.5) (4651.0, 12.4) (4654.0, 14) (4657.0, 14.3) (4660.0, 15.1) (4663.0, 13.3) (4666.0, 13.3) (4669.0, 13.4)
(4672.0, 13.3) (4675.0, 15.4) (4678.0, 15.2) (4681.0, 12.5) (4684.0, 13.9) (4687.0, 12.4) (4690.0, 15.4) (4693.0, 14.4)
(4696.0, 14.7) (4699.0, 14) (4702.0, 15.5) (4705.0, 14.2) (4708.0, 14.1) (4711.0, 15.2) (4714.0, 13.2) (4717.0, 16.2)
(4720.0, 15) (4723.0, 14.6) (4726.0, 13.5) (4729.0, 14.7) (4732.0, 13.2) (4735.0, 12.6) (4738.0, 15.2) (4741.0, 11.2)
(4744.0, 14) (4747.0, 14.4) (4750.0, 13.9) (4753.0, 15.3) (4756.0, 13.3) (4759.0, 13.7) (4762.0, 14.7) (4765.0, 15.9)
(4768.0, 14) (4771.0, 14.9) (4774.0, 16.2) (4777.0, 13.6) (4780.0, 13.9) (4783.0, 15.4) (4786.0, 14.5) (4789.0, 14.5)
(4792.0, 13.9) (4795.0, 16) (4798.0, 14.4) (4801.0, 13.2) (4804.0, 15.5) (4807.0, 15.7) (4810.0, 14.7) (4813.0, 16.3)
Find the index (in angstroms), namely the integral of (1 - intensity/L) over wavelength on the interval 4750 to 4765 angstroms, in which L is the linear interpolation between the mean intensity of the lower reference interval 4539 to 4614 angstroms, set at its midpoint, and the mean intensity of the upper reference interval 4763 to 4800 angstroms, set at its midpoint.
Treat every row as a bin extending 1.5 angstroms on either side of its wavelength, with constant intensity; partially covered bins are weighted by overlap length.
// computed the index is 0.29 angstroms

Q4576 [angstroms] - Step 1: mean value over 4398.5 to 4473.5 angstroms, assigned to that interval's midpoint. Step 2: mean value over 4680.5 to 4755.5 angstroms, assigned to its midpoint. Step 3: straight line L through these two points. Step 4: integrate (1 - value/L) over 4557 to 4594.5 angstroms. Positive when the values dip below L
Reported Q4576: -2.4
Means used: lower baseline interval 12.7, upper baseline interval 14.1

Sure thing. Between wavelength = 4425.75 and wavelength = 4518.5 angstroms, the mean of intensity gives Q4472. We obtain 12.9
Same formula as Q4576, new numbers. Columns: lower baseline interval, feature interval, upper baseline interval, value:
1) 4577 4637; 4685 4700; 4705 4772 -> 0.15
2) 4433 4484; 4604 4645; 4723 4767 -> -2.69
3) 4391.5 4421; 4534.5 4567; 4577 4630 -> 0.83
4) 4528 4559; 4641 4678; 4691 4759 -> 0.38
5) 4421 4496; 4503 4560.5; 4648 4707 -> -3.82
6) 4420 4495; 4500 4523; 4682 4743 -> -2.30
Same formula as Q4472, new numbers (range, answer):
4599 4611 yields 14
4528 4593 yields 13.8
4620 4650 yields 14.3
